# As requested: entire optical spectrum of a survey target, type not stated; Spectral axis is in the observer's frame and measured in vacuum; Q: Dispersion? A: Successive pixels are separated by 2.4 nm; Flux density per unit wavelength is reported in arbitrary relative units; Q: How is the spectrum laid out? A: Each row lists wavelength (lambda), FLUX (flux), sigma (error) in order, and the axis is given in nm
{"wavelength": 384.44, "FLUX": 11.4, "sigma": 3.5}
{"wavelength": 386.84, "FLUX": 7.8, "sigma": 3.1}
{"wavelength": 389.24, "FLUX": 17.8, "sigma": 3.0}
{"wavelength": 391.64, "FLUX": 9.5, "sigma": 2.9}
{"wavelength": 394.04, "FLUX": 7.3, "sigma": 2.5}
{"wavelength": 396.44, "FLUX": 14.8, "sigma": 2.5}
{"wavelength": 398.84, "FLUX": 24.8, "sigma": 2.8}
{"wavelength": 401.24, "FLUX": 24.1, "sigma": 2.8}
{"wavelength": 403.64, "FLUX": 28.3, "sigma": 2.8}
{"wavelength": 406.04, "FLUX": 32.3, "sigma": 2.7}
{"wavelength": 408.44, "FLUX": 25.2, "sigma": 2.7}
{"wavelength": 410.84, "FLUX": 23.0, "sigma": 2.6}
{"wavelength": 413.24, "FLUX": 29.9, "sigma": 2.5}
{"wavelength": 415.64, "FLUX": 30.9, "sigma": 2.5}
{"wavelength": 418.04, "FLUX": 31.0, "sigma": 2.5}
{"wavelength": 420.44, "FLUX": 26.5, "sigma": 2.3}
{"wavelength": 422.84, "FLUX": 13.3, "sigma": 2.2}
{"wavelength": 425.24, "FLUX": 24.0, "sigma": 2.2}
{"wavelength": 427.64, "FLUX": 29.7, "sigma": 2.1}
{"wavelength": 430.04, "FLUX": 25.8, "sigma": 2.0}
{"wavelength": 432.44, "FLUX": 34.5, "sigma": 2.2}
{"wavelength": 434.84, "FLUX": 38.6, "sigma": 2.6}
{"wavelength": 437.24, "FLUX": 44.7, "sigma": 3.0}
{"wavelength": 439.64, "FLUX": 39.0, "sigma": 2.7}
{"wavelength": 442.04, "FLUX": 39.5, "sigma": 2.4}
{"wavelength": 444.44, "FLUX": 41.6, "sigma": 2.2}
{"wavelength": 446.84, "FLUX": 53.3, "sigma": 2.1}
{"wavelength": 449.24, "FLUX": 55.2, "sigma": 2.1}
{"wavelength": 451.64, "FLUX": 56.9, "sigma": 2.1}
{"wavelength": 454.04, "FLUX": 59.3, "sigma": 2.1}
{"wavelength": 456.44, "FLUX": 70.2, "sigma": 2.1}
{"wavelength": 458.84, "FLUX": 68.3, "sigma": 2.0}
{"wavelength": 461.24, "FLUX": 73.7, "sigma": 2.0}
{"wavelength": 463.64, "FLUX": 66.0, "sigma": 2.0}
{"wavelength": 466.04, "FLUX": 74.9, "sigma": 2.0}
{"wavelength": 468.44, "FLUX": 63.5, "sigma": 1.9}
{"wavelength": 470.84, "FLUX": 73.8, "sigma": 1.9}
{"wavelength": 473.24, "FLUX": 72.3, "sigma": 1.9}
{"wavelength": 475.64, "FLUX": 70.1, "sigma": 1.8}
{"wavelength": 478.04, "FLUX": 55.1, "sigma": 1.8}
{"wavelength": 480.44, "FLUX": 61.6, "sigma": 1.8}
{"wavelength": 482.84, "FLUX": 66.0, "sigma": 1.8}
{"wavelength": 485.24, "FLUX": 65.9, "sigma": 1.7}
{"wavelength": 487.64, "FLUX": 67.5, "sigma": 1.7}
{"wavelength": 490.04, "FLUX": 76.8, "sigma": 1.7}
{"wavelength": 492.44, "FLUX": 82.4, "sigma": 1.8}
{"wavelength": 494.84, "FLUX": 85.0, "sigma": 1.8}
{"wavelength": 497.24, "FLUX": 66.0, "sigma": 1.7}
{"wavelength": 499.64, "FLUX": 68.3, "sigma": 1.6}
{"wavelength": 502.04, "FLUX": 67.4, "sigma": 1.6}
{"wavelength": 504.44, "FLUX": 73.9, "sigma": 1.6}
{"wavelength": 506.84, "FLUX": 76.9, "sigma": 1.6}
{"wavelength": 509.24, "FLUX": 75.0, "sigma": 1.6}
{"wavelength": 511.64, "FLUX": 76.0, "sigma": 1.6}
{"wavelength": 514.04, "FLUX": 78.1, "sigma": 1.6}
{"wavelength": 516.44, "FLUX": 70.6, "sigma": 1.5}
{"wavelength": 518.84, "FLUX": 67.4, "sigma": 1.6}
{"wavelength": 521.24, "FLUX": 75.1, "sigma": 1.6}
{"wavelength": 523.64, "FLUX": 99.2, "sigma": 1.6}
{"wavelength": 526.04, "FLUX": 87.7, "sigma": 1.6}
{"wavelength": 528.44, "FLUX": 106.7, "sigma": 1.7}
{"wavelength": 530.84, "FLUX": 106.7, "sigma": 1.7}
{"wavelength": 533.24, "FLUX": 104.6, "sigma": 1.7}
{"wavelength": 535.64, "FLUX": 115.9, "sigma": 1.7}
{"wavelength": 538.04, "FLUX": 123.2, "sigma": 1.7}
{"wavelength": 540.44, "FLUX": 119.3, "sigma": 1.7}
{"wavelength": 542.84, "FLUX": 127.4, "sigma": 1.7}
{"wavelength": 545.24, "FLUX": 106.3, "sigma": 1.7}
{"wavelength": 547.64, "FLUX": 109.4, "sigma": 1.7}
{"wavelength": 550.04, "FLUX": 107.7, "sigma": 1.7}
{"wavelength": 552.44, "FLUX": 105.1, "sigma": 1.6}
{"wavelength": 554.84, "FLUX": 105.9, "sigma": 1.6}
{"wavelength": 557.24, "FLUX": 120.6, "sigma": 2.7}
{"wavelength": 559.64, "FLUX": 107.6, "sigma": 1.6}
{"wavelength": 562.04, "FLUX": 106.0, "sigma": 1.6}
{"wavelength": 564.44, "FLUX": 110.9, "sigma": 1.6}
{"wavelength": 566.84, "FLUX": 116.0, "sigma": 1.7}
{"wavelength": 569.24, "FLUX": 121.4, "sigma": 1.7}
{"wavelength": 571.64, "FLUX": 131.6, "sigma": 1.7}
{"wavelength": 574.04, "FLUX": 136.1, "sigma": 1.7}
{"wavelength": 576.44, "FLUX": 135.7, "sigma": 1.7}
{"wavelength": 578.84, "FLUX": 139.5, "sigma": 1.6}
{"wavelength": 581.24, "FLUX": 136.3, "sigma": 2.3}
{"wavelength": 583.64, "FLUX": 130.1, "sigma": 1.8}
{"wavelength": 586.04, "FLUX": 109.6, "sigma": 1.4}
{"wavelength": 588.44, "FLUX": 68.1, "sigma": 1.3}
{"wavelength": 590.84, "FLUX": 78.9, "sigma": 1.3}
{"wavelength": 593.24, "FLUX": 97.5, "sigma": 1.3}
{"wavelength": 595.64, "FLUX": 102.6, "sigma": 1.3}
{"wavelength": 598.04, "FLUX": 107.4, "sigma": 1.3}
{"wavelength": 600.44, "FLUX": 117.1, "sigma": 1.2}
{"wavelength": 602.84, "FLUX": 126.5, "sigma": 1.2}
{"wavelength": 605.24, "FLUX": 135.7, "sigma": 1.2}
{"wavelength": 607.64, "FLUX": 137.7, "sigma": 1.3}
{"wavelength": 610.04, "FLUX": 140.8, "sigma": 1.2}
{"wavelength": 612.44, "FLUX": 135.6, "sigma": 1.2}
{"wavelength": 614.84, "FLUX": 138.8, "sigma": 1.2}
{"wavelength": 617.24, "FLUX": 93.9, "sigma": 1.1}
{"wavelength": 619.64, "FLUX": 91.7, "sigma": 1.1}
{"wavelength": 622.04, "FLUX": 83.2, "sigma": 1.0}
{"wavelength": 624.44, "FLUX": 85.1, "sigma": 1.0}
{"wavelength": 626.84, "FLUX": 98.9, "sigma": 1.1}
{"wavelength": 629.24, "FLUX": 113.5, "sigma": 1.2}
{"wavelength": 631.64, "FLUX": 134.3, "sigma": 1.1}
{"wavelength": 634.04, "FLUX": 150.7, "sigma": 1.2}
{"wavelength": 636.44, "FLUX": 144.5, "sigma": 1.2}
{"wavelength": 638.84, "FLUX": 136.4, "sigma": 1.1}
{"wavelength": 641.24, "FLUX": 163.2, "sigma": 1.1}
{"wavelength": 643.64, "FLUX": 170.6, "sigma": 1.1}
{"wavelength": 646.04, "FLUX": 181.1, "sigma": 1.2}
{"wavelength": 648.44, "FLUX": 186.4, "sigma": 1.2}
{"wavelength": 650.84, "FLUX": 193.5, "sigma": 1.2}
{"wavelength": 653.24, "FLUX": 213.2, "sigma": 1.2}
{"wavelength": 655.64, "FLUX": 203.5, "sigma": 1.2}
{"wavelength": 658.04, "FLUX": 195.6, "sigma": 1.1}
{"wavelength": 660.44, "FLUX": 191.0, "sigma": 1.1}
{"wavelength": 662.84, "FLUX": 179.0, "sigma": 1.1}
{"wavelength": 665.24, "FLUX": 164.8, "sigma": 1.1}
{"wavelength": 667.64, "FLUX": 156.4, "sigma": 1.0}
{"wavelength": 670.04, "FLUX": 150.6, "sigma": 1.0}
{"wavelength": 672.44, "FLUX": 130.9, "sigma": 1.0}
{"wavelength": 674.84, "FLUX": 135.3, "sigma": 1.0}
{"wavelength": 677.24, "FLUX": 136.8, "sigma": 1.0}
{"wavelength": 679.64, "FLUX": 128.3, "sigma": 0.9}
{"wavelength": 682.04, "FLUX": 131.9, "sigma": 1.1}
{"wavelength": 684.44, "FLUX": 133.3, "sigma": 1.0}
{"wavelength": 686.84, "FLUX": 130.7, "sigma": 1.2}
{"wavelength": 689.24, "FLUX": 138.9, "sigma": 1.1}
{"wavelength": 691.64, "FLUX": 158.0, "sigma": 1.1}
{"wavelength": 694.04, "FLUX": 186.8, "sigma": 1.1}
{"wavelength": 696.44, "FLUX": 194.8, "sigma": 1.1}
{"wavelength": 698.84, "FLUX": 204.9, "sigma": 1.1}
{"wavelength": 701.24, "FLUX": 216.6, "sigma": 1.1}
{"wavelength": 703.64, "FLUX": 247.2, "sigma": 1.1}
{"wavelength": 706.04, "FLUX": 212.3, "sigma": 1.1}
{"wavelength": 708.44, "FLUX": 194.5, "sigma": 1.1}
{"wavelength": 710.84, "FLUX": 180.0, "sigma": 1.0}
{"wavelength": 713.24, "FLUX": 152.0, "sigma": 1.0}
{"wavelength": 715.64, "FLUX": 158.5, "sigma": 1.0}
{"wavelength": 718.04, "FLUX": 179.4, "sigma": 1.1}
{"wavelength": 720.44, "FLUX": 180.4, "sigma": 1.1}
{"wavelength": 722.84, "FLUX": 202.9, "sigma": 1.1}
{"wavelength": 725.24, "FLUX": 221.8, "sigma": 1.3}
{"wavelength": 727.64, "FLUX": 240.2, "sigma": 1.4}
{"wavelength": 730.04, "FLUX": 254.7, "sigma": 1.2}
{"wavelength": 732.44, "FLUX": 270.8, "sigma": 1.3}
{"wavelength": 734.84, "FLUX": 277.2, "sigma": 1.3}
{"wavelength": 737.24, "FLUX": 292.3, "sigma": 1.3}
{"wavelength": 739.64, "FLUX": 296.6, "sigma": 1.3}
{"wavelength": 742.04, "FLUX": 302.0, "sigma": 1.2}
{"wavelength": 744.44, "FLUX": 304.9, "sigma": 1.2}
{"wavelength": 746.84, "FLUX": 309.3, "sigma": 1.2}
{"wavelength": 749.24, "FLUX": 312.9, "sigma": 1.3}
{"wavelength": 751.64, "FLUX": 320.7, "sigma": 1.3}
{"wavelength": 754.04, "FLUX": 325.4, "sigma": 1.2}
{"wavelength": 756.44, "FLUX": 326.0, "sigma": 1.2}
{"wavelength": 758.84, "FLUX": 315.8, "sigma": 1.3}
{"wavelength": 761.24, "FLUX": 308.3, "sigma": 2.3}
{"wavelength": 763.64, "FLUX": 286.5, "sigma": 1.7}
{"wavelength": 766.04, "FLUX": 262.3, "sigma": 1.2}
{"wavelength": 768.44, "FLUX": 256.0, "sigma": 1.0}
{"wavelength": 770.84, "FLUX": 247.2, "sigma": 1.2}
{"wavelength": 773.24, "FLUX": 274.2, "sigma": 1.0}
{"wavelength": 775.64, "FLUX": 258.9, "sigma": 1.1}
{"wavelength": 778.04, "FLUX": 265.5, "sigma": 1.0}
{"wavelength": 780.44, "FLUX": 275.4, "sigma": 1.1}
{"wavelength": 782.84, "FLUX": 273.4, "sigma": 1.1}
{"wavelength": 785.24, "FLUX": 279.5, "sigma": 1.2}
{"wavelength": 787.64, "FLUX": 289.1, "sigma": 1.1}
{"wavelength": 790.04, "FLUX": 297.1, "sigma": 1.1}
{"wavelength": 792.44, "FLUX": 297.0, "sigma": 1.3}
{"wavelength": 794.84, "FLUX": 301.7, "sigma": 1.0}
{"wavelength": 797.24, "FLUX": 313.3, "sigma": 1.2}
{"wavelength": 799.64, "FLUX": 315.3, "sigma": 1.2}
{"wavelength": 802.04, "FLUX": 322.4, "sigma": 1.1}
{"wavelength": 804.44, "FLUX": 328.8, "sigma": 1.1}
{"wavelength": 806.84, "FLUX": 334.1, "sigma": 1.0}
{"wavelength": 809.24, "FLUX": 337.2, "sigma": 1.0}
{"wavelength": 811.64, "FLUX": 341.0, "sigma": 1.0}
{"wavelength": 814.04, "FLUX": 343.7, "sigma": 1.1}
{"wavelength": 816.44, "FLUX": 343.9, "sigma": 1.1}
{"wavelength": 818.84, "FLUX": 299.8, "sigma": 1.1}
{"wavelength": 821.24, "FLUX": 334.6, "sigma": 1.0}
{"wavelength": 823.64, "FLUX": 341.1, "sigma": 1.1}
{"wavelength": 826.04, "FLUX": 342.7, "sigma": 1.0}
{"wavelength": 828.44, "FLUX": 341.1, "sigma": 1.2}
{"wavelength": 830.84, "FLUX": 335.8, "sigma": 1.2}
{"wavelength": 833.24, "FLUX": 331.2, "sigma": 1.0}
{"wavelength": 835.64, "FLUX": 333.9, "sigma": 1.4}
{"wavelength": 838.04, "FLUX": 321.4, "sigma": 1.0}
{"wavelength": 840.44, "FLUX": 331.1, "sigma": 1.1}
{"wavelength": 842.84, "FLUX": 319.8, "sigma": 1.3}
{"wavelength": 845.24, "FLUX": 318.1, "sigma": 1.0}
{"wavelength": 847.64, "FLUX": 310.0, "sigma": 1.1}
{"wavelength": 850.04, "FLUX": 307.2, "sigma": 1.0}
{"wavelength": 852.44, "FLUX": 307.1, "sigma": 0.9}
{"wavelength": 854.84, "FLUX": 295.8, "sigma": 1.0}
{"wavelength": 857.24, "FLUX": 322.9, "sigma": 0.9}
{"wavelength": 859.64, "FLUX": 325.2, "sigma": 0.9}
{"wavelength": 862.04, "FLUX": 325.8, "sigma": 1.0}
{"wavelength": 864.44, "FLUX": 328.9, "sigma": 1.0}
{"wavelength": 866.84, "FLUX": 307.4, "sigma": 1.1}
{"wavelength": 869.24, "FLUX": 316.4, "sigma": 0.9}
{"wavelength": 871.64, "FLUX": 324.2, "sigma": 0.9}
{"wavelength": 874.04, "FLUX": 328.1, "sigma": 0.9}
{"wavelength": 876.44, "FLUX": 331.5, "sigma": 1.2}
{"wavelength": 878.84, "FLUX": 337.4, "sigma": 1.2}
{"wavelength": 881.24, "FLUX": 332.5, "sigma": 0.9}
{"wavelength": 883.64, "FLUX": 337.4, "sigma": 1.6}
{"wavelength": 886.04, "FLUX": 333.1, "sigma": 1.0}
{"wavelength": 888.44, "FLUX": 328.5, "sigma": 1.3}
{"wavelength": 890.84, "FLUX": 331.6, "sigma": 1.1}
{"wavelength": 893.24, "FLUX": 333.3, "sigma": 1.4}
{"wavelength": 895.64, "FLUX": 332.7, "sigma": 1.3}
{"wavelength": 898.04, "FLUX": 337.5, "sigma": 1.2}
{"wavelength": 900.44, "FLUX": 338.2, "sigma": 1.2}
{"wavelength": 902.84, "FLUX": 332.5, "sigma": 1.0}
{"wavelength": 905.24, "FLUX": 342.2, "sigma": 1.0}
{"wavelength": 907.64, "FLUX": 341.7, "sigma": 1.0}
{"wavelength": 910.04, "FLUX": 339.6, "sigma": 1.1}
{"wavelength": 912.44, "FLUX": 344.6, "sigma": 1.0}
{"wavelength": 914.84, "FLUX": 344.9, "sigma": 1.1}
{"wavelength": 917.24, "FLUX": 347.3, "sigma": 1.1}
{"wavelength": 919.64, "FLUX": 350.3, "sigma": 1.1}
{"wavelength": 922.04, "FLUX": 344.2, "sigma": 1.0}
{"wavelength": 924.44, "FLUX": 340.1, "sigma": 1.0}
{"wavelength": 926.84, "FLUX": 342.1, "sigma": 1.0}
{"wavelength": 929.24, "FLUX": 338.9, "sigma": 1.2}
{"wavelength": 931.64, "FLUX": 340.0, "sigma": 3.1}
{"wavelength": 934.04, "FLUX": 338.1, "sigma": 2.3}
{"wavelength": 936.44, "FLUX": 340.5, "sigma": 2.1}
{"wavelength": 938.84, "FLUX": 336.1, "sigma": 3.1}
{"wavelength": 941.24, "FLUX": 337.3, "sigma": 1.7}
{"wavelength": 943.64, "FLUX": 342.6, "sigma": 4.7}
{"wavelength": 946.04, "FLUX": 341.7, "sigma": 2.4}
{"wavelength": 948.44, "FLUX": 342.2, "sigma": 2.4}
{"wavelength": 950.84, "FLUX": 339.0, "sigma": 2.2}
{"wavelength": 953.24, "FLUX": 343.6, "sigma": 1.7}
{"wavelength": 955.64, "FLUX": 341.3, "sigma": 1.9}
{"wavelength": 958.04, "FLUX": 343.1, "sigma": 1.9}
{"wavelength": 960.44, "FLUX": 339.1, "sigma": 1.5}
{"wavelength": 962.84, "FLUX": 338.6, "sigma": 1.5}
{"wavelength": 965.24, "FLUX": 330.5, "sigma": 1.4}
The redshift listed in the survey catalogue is 0.00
